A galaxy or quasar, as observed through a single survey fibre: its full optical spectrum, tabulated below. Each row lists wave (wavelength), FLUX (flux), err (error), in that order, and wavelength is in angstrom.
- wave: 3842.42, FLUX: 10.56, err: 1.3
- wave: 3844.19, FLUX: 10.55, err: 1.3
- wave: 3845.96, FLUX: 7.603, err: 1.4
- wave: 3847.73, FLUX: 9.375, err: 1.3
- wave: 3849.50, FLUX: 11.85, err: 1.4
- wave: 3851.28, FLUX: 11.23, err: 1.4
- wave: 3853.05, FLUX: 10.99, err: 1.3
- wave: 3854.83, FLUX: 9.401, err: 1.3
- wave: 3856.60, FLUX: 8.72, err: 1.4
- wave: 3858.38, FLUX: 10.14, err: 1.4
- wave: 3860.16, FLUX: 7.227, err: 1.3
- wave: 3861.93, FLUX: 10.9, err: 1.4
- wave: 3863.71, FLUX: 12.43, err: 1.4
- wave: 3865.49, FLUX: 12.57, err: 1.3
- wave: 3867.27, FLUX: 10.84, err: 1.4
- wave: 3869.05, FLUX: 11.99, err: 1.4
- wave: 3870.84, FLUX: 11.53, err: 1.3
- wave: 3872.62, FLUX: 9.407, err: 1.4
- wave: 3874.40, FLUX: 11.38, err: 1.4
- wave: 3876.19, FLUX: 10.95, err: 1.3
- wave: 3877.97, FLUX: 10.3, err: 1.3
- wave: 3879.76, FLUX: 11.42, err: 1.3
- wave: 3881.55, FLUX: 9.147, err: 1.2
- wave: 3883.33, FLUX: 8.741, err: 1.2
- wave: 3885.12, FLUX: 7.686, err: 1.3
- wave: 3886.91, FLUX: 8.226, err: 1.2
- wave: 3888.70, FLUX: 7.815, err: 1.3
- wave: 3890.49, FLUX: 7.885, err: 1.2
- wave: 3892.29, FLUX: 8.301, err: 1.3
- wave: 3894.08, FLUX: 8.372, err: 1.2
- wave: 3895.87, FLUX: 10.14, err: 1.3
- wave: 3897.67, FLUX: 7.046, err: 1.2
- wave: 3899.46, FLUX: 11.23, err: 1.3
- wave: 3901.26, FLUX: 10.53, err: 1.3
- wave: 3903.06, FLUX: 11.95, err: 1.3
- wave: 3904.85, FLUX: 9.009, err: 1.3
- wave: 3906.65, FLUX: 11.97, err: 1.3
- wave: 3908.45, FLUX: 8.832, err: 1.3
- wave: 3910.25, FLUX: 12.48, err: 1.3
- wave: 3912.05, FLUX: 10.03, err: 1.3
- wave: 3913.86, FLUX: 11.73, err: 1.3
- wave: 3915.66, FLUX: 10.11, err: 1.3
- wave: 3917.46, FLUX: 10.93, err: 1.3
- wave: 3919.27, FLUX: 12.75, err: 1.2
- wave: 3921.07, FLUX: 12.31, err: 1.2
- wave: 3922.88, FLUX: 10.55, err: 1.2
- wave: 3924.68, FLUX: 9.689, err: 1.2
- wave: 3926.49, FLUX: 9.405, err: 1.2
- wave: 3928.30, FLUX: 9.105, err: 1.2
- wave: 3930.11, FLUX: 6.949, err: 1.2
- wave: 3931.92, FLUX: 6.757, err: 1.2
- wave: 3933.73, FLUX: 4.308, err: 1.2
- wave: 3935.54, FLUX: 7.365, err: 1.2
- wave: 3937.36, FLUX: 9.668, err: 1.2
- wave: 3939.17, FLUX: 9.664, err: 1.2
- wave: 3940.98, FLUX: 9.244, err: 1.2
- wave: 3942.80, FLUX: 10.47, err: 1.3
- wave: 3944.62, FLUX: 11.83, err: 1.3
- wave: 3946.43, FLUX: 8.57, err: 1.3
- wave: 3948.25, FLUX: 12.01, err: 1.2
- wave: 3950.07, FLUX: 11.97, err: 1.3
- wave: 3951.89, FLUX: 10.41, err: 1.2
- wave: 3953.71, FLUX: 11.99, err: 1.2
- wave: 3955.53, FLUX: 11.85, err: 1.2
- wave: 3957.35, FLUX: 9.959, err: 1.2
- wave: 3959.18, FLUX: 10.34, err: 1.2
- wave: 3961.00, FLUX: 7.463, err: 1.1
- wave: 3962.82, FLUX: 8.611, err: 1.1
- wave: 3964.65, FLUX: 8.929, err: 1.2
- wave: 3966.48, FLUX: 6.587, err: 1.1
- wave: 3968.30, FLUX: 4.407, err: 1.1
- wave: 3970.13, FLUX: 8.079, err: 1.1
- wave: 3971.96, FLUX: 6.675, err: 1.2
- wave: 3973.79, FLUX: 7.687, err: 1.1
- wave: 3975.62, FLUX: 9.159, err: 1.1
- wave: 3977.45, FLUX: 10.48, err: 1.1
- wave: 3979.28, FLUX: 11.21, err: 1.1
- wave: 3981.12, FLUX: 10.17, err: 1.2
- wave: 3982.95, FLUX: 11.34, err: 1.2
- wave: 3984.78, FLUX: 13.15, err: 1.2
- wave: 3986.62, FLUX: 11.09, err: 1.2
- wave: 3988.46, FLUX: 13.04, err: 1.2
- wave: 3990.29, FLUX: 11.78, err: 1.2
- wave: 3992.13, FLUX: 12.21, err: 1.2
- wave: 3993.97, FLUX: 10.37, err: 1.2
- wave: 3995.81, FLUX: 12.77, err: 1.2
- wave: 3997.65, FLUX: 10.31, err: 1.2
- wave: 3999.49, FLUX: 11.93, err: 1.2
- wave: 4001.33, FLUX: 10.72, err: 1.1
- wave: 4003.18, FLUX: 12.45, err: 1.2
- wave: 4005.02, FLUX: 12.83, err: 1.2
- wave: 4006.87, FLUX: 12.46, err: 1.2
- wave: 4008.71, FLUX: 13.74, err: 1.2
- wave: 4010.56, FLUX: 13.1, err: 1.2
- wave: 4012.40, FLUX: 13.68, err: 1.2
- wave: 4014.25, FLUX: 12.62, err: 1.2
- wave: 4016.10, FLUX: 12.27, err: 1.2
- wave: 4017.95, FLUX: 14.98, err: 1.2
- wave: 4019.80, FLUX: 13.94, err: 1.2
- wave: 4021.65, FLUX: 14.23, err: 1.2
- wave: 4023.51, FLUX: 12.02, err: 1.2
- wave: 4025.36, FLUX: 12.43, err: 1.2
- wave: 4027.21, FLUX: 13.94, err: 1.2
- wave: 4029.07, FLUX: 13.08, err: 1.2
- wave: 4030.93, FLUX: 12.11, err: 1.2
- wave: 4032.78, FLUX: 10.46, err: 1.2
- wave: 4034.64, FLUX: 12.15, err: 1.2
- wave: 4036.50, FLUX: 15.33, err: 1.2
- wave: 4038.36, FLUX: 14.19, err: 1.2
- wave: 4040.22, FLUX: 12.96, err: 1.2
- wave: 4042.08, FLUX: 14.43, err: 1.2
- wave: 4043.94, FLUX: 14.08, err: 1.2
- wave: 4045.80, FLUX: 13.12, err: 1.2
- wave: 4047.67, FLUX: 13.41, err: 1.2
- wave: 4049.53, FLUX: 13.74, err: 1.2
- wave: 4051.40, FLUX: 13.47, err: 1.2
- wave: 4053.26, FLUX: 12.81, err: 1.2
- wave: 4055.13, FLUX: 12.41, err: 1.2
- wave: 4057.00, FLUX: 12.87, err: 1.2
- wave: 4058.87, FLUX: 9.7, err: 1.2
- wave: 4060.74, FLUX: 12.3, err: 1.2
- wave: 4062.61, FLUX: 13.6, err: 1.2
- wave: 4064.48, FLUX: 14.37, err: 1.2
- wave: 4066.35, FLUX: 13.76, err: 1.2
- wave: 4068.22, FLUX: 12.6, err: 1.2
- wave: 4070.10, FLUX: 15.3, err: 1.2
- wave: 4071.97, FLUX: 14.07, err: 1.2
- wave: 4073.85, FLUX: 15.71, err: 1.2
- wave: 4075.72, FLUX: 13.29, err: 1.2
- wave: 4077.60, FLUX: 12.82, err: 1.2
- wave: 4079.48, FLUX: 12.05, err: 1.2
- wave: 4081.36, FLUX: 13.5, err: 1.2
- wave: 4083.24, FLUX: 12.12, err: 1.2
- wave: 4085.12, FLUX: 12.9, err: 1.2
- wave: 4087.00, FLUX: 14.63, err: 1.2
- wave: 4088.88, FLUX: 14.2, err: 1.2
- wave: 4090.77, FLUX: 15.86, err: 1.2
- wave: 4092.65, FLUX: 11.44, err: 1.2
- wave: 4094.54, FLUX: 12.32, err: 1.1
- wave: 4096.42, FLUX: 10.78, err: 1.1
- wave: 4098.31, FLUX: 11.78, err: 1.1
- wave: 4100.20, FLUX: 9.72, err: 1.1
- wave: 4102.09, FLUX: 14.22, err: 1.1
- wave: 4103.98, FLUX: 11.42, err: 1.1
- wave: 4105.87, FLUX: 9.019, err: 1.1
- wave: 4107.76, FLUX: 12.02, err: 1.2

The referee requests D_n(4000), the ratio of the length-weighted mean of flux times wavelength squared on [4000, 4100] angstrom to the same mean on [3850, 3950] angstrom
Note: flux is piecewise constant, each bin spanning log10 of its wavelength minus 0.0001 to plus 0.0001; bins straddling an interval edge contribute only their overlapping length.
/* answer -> 1.4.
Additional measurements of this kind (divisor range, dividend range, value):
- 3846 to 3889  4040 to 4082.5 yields 1.45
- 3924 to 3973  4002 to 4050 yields 1.53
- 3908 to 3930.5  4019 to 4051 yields 1.34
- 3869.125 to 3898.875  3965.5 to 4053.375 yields 1.36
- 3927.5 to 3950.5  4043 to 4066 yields 1.53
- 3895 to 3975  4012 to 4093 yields 1.48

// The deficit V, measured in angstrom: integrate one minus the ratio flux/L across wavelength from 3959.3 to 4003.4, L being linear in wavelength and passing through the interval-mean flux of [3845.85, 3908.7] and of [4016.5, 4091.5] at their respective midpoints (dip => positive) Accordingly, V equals 7.3 angstrom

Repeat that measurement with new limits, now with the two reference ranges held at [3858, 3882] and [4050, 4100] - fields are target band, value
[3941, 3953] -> 0.9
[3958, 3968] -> 3.1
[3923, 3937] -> 4.3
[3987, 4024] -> -0.8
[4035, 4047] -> -1.2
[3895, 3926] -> 1.6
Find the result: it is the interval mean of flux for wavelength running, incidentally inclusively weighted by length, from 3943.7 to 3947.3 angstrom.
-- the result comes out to 10.2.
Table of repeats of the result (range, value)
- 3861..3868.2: 11.7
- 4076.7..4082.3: 12.8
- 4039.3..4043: 13.7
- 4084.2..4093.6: 13.8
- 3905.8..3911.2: 11.1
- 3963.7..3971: 7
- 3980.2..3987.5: 11.4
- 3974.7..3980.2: 10.3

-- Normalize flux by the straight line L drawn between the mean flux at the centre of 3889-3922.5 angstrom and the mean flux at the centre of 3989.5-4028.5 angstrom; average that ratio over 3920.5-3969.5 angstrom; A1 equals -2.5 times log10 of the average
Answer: 0.20 mag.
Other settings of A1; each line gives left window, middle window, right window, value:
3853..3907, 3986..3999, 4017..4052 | 0.07 mag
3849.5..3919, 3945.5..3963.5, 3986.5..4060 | 0.11 mag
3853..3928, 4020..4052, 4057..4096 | -0.05 mag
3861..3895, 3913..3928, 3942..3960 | -0.03 mag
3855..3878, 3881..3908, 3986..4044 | 0.20 mag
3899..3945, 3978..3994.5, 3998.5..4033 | 0.03 mag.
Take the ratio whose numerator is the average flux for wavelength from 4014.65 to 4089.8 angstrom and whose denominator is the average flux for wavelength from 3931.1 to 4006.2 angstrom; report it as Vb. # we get 1.3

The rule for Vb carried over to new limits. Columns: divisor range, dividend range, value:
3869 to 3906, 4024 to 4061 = 1.34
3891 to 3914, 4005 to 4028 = 1.32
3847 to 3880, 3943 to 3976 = 0.87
